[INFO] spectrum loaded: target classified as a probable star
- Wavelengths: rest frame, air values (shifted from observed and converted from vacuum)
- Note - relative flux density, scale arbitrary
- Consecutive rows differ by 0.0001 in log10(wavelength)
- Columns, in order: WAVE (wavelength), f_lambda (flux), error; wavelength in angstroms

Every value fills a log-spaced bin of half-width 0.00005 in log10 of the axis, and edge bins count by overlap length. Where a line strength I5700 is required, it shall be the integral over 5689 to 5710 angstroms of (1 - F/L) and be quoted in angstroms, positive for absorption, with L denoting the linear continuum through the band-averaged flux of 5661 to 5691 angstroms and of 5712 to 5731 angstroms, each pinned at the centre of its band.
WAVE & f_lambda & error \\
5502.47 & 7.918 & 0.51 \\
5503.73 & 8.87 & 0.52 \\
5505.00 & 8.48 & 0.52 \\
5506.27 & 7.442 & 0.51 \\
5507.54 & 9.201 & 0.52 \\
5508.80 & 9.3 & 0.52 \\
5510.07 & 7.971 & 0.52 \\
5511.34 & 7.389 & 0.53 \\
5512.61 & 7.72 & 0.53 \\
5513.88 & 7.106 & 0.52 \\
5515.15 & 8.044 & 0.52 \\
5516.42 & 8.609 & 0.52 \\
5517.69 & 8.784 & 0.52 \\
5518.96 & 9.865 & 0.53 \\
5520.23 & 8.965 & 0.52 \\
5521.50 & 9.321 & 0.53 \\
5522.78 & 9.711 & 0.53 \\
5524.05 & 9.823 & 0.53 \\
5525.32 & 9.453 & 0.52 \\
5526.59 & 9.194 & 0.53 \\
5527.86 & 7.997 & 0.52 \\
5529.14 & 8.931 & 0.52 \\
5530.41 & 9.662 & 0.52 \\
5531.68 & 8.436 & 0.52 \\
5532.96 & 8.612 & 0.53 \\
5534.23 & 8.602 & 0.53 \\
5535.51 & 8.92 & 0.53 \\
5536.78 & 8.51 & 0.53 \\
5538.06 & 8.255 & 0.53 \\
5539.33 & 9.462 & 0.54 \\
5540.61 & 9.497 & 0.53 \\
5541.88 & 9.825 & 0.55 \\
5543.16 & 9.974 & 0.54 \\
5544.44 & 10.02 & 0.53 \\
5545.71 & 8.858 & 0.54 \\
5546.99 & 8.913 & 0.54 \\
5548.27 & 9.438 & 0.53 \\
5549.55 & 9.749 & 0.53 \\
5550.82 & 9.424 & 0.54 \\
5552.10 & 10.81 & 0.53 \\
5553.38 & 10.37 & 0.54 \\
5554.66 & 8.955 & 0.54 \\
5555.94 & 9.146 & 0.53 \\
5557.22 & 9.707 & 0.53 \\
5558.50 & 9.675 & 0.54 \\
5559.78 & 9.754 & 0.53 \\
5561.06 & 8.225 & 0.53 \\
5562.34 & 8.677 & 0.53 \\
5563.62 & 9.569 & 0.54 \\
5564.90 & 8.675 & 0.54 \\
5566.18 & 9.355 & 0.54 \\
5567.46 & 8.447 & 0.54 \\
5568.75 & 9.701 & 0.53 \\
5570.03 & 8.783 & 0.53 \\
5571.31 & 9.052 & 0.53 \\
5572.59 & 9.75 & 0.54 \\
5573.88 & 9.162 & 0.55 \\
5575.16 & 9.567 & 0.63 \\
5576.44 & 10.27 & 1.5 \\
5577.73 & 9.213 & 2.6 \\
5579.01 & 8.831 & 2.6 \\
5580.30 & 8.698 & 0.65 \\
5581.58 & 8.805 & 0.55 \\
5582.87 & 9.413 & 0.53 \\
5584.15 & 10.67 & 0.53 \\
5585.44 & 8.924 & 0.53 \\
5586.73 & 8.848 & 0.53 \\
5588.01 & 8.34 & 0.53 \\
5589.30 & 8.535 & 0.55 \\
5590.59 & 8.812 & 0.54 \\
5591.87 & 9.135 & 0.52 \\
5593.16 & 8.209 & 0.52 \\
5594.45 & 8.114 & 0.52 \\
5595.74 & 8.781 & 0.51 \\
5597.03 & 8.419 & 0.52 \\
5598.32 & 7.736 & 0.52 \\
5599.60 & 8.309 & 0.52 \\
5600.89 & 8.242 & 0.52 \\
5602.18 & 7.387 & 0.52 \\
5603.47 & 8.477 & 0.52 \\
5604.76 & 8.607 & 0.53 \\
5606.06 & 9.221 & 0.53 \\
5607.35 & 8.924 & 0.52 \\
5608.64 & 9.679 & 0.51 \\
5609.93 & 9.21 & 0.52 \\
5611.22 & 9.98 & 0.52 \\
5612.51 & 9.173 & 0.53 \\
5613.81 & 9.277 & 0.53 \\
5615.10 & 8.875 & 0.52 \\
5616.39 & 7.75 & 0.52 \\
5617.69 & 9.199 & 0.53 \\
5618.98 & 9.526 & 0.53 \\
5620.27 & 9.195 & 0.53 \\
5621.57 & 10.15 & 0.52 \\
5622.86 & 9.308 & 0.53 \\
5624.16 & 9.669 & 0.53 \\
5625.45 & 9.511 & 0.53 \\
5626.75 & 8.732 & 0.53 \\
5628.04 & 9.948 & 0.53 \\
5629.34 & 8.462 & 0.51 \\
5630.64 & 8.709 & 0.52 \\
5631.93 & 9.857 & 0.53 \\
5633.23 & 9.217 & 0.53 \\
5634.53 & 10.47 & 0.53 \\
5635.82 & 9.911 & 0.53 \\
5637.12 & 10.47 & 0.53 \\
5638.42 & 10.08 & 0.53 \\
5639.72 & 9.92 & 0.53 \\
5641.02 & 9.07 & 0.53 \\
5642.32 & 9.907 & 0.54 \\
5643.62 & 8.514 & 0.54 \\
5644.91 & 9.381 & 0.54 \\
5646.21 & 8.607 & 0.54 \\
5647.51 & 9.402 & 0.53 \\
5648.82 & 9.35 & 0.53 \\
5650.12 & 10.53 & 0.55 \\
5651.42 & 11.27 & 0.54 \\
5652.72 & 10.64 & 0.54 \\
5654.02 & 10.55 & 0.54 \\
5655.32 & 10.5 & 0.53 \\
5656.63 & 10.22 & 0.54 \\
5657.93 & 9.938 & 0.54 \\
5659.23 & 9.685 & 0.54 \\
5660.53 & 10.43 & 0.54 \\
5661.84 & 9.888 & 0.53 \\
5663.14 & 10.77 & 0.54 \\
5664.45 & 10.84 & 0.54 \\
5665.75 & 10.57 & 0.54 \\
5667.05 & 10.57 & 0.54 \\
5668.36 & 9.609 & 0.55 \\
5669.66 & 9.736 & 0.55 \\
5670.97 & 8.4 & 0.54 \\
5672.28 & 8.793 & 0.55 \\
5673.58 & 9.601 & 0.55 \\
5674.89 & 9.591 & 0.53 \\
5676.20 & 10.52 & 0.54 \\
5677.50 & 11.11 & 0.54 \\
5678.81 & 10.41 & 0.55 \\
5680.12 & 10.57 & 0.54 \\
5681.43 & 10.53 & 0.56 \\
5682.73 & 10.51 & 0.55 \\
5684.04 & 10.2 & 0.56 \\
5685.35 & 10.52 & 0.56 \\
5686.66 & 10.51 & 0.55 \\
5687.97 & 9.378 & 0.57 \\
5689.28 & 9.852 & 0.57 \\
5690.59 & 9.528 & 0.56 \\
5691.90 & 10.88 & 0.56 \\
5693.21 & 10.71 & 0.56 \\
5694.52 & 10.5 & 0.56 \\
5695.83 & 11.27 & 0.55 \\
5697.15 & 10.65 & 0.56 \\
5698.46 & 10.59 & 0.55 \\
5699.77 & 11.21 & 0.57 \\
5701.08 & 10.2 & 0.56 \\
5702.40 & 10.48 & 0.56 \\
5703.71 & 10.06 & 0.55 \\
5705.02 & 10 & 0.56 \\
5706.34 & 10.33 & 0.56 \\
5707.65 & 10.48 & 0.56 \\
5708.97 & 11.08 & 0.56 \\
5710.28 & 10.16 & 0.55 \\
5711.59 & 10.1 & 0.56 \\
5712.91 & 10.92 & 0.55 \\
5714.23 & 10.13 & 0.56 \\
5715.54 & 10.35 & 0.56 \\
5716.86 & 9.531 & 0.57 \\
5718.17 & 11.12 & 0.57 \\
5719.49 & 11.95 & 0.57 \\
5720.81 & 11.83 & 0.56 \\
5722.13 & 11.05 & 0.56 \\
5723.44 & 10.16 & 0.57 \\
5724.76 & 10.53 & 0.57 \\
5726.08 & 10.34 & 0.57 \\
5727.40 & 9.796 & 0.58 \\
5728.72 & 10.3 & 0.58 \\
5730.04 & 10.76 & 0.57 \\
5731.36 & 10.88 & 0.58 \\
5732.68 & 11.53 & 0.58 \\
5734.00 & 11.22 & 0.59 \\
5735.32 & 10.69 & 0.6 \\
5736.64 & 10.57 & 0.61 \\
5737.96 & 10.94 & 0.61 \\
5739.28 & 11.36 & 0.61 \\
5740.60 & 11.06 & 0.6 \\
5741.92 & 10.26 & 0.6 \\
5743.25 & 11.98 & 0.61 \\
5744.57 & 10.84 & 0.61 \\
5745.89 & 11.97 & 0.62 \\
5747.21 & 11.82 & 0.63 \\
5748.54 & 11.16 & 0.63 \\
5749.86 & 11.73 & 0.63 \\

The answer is -0.3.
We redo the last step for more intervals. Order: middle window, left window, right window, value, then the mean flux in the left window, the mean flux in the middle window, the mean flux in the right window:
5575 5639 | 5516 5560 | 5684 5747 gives 4.8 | 9.29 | 9.09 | 10.7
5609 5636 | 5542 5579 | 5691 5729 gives 1.5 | 9.4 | 9.34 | 10.6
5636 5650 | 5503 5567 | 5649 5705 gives 0.6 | 9.02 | 9.52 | 10.3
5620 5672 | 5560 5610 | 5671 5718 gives -0.6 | 8.9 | 9.8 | 10.3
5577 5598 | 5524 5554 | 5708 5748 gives 1.8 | 9.27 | 8.84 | 10.8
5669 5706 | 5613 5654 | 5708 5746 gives 0.1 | 9.53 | 10.2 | 10.8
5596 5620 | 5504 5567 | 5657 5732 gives 2.1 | 9.03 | 8.79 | 10.4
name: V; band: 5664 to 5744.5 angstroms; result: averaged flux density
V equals 10.5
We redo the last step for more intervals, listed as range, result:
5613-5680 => 9.74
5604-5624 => 9.21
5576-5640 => 9.1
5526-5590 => 9.2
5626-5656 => 9.72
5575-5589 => 9.2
